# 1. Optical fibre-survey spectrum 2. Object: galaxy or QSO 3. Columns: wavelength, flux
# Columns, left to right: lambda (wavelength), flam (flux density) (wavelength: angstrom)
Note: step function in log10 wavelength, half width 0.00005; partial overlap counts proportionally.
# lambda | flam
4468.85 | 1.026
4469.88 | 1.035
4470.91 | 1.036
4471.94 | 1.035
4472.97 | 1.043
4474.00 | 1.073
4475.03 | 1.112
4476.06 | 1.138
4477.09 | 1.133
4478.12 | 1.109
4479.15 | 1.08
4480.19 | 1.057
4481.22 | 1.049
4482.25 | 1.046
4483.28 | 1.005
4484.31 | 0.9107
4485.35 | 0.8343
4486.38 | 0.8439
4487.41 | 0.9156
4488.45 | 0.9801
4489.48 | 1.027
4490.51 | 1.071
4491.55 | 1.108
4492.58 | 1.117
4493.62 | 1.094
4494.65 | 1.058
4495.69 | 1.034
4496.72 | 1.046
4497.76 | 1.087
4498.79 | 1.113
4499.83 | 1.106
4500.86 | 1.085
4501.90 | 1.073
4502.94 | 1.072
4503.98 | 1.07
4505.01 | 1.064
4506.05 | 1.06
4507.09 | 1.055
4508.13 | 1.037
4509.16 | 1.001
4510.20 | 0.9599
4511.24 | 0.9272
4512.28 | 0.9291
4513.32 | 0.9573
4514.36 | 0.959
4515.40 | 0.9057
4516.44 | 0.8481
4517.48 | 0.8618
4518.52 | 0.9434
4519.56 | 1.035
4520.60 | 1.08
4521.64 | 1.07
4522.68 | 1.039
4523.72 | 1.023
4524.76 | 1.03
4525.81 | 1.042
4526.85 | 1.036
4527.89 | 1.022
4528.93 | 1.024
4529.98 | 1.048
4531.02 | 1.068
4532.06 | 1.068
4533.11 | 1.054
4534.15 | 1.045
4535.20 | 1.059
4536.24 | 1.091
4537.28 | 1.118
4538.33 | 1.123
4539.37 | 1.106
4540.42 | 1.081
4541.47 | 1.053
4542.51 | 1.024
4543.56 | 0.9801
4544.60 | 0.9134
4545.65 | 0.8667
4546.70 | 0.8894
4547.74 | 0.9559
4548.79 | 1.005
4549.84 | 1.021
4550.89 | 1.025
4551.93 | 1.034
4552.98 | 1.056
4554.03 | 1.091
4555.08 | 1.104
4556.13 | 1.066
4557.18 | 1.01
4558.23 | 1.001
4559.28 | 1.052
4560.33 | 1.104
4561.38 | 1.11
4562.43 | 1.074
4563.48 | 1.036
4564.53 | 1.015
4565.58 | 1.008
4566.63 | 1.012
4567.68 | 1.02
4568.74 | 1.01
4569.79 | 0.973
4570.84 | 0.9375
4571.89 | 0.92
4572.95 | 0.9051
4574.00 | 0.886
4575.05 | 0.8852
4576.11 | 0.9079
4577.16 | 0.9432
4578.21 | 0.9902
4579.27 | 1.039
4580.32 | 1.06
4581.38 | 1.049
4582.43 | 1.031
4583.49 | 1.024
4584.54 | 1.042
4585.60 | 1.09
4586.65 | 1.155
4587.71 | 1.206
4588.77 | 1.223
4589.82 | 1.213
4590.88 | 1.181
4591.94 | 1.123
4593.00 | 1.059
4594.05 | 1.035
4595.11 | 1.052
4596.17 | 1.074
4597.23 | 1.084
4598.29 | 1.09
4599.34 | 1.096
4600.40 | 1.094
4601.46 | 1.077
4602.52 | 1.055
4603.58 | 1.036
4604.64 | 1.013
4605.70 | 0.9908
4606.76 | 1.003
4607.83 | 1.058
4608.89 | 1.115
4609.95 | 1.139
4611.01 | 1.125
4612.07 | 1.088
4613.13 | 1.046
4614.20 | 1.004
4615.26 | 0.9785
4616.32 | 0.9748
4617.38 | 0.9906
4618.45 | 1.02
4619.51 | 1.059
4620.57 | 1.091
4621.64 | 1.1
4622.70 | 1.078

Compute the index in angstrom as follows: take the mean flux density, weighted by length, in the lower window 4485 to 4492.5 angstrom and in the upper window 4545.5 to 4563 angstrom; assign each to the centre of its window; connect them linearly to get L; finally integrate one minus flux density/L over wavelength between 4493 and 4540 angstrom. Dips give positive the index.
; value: -1.51 angstrom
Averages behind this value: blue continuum 0.981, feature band 1.03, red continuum 1.03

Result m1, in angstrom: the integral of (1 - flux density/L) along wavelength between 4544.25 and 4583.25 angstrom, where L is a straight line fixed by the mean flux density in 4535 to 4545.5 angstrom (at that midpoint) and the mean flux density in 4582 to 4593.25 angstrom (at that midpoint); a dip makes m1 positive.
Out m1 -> 3.1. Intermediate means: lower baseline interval 1.05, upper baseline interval 1.12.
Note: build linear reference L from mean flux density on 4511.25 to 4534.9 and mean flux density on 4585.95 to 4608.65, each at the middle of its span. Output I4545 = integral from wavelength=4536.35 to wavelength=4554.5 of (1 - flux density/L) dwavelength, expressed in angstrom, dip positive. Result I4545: 0.1 angstrom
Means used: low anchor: 1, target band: 1.02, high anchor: 1.09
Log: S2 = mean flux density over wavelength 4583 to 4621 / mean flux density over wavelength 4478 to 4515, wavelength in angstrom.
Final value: 1.05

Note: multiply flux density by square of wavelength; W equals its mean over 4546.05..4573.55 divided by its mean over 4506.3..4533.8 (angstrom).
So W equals 1.0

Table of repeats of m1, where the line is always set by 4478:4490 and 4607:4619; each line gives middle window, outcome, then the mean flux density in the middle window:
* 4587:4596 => -0.8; 1.13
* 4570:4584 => 0.8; 0.968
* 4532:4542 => -0.7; 1.08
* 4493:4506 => -1.1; 1.07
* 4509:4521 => 0.6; 0.947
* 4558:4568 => -0.2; 1.05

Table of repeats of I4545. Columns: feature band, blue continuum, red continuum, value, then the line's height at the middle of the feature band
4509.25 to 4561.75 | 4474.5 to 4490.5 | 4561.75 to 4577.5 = -1.5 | 0.989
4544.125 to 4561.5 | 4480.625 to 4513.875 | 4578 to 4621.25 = 0.5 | 1.05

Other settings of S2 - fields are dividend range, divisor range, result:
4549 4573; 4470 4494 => 0.99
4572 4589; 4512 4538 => 1.00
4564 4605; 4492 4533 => 1.01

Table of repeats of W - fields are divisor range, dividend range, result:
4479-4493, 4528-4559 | 1.06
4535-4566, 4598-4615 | 1.05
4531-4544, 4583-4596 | 1.07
